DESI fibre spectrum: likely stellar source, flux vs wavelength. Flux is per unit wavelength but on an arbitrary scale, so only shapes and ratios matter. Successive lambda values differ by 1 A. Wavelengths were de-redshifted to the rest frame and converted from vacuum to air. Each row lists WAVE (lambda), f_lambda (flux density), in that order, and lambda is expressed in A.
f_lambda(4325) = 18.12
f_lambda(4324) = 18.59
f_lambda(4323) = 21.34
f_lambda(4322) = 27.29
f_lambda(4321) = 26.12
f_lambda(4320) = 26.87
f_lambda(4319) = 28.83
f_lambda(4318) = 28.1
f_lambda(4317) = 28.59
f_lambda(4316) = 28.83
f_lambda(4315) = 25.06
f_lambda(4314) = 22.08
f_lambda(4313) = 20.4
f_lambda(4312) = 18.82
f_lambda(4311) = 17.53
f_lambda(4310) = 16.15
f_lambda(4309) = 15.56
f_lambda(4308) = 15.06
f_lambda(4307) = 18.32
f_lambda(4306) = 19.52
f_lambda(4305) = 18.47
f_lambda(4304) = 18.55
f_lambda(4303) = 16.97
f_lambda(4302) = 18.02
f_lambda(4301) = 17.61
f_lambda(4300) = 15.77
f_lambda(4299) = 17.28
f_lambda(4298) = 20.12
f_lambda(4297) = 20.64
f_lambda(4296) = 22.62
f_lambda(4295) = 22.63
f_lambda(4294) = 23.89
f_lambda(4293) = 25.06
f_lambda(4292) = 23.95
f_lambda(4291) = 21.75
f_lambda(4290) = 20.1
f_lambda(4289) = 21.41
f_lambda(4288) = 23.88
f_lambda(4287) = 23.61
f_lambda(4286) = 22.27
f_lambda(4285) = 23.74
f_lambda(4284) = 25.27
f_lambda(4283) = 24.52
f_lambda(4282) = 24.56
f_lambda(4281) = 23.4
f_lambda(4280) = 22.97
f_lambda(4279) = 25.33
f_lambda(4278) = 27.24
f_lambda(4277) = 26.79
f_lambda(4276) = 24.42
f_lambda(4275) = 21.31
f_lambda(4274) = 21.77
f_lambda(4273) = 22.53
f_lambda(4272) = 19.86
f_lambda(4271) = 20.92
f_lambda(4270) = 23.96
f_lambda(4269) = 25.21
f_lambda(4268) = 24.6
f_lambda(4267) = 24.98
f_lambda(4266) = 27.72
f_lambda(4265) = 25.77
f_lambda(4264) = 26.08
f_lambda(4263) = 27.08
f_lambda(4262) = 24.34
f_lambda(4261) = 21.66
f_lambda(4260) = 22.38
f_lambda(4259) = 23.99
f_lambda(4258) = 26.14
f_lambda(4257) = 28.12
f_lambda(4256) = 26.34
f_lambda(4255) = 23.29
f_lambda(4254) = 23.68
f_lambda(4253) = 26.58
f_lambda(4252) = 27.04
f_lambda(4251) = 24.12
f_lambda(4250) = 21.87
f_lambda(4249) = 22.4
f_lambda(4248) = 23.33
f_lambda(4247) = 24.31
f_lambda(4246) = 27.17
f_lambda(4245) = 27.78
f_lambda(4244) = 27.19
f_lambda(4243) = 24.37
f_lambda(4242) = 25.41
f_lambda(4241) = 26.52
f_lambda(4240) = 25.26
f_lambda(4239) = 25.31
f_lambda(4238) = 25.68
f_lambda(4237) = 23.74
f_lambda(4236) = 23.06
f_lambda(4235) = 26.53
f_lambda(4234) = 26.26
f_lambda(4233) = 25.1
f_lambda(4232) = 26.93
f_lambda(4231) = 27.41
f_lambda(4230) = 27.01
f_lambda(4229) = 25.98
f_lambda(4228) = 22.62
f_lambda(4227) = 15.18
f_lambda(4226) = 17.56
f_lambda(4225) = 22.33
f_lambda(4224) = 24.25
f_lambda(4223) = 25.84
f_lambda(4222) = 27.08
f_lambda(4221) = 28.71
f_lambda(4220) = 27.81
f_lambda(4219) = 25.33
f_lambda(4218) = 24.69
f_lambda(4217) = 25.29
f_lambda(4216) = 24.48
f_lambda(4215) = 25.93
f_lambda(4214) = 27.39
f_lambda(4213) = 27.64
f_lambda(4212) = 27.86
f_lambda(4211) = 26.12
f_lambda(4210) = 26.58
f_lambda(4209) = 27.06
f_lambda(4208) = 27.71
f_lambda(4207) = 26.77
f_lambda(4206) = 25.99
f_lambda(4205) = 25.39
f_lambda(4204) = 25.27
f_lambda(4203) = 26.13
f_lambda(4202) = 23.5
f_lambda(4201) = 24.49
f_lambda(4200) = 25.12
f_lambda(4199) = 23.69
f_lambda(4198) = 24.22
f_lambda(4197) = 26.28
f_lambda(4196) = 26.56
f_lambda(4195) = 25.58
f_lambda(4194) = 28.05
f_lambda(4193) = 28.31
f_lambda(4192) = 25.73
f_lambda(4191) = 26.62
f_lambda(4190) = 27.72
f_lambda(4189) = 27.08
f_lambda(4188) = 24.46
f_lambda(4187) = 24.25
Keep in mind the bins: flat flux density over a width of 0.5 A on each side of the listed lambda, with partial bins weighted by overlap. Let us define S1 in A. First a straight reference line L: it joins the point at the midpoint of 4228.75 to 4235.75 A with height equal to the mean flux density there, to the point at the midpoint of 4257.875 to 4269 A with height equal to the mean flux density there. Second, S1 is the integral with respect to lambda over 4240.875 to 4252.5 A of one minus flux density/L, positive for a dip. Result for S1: 0.28 A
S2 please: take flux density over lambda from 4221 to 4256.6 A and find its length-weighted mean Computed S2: 24.8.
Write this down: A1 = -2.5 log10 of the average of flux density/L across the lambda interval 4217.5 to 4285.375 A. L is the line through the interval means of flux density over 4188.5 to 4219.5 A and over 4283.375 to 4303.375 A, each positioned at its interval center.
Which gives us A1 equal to -0.051 mag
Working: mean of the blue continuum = 26.1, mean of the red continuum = 21.4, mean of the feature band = 24.7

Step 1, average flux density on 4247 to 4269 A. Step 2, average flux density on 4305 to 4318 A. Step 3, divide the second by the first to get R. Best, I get 0.83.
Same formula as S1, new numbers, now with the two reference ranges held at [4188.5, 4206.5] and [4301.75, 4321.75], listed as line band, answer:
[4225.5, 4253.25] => -0.5 A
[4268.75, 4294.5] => -0.9 A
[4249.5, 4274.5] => -1.1 A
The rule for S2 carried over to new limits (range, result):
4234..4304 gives 23.7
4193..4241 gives 25.4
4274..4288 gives 24.2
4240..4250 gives 25.2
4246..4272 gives 24.6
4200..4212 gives 26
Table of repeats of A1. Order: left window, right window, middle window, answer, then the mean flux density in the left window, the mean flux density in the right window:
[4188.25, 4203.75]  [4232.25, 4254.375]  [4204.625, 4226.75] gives 0.00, 25.9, 25.2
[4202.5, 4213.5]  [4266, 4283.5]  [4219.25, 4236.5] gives 0.05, 26.6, 23.9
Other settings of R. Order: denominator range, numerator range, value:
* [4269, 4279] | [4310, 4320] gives 1.02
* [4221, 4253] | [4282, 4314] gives 0.82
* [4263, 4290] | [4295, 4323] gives 0.88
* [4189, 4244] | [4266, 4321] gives 0.87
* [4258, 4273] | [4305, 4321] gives 0.91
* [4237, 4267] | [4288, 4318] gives 0.82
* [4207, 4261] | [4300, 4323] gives 0.85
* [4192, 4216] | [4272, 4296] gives 0.90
